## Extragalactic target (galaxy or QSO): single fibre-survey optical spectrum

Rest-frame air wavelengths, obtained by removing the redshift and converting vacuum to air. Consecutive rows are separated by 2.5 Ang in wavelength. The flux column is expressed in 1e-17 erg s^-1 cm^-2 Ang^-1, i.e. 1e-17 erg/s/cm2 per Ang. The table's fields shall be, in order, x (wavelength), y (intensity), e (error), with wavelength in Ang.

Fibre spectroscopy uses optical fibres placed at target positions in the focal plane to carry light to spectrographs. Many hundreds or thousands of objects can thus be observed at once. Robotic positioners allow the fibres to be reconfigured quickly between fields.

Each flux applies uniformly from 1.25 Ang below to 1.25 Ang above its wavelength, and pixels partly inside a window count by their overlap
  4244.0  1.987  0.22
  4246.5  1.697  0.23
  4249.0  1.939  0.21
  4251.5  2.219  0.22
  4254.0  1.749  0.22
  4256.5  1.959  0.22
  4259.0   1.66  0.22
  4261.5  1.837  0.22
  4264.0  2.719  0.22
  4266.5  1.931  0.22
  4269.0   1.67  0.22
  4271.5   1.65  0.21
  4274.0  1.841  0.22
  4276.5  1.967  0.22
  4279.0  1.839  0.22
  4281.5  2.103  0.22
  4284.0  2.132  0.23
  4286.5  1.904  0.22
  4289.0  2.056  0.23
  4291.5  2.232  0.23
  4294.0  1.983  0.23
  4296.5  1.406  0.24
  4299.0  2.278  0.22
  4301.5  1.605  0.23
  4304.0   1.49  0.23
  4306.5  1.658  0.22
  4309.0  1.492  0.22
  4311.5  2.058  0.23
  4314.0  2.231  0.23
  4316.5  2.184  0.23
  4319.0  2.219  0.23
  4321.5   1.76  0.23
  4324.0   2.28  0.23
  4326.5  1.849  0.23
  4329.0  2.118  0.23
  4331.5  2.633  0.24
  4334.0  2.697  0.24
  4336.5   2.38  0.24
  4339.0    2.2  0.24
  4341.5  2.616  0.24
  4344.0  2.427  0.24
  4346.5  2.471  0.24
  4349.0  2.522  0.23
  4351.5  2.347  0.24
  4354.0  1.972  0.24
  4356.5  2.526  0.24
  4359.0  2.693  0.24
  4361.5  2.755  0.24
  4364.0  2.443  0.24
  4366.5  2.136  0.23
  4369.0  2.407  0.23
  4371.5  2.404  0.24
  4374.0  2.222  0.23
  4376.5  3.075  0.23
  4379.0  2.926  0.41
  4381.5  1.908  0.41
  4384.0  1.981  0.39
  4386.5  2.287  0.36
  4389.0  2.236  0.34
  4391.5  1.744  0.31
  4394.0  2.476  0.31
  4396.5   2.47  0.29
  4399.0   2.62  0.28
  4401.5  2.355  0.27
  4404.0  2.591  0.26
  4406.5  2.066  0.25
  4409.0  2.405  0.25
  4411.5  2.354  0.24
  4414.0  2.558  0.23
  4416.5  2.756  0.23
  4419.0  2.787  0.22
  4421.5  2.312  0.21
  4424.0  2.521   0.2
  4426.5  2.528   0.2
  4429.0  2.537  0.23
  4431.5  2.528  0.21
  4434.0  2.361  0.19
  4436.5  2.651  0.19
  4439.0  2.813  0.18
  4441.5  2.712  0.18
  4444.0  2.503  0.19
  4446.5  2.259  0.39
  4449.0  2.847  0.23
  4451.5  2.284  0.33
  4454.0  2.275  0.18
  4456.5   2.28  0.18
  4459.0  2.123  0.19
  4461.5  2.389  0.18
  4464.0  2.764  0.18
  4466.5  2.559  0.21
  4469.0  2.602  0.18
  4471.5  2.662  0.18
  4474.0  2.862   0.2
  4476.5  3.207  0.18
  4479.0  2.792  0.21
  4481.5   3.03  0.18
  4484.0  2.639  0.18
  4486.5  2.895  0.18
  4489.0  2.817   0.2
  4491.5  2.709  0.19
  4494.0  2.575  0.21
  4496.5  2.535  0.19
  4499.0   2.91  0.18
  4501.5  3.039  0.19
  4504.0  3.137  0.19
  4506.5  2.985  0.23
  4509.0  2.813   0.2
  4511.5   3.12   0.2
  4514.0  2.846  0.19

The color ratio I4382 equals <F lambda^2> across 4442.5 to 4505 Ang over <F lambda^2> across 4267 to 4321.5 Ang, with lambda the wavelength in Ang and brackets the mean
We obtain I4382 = 1.52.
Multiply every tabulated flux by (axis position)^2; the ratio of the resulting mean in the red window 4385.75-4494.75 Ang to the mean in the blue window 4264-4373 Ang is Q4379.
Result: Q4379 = 1.26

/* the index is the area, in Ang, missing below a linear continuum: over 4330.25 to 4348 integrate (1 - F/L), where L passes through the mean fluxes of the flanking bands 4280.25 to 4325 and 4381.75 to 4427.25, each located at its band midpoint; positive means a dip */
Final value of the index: -3.3 Ang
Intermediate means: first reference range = 1.95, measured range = 2.49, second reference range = 2.38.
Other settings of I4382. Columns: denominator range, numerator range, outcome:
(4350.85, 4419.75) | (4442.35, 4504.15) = 1.15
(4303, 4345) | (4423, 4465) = 1.23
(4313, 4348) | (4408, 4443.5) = 1.17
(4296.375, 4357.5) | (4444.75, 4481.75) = 1.28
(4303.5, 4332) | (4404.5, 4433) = 1.31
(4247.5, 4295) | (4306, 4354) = 1.16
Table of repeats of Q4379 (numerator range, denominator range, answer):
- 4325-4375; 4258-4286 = 1.28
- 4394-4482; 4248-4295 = 1.40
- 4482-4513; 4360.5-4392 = 1.28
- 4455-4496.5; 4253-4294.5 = 1.50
